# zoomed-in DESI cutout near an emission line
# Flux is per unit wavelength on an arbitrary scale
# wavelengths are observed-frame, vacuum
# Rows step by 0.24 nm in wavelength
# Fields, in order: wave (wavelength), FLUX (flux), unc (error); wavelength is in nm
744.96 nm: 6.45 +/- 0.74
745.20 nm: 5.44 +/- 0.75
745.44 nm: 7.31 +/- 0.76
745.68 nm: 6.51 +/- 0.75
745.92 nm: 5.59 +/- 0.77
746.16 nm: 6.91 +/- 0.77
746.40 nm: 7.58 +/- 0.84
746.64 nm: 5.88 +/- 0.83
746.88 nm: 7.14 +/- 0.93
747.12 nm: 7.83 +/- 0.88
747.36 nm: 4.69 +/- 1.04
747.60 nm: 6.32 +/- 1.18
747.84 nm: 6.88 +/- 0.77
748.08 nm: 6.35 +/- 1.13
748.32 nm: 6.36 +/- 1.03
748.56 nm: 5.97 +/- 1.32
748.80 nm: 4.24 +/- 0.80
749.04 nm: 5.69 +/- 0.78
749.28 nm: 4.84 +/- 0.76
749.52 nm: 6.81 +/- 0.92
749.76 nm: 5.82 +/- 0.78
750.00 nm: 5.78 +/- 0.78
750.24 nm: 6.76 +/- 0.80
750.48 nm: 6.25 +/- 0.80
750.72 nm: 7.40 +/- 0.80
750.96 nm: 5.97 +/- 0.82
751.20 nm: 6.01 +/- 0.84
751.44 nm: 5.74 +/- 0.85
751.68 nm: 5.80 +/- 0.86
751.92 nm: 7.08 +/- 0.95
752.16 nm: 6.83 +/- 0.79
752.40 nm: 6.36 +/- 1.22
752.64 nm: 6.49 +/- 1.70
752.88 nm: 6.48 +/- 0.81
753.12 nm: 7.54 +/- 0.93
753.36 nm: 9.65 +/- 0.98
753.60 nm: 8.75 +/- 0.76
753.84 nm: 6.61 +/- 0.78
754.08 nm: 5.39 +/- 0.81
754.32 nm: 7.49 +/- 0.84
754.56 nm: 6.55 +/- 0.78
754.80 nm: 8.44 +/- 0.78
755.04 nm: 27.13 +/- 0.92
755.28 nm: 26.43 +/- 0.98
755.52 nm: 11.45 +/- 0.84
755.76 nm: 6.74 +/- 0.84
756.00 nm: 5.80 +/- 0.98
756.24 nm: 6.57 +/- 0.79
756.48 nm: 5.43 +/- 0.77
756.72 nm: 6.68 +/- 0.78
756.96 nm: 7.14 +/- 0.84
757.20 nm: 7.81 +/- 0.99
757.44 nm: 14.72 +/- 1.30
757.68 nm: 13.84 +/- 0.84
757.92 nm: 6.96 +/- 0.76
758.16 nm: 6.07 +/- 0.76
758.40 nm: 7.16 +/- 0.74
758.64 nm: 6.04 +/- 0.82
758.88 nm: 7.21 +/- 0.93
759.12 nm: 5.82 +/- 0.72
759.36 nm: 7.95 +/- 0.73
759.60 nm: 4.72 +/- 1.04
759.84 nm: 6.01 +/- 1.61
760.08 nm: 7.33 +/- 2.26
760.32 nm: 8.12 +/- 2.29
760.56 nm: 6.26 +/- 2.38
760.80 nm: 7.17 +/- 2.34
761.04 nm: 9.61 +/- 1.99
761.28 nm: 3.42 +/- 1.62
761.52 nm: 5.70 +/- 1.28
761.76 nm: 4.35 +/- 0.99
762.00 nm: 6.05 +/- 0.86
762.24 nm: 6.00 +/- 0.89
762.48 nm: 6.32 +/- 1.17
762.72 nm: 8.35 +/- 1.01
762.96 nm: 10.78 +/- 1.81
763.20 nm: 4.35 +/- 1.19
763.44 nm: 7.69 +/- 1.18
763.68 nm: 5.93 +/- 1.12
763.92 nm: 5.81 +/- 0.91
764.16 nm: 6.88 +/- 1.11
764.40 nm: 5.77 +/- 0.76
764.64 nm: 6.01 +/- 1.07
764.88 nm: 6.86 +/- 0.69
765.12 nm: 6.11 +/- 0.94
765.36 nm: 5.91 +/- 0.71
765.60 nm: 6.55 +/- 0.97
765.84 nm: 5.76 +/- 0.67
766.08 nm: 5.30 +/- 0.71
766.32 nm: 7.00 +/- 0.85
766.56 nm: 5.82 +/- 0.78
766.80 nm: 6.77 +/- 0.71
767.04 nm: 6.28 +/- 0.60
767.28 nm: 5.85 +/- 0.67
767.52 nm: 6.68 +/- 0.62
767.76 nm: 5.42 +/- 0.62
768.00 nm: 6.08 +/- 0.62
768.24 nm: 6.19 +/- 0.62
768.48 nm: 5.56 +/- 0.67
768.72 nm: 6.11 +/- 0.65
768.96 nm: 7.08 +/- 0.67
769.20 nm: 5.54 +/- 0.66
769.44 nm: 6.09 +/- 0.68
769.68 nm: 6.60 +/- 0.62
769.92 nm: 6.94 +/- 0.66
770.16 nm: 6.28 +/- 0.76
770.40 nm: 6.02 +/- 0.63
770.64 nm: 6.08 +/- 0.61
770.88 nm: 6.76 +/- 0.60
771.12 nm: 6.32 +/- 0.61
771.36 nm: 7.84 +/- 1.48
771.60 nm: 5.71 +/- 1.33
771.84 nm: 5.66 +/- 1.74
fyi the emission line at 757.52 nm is [N II]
